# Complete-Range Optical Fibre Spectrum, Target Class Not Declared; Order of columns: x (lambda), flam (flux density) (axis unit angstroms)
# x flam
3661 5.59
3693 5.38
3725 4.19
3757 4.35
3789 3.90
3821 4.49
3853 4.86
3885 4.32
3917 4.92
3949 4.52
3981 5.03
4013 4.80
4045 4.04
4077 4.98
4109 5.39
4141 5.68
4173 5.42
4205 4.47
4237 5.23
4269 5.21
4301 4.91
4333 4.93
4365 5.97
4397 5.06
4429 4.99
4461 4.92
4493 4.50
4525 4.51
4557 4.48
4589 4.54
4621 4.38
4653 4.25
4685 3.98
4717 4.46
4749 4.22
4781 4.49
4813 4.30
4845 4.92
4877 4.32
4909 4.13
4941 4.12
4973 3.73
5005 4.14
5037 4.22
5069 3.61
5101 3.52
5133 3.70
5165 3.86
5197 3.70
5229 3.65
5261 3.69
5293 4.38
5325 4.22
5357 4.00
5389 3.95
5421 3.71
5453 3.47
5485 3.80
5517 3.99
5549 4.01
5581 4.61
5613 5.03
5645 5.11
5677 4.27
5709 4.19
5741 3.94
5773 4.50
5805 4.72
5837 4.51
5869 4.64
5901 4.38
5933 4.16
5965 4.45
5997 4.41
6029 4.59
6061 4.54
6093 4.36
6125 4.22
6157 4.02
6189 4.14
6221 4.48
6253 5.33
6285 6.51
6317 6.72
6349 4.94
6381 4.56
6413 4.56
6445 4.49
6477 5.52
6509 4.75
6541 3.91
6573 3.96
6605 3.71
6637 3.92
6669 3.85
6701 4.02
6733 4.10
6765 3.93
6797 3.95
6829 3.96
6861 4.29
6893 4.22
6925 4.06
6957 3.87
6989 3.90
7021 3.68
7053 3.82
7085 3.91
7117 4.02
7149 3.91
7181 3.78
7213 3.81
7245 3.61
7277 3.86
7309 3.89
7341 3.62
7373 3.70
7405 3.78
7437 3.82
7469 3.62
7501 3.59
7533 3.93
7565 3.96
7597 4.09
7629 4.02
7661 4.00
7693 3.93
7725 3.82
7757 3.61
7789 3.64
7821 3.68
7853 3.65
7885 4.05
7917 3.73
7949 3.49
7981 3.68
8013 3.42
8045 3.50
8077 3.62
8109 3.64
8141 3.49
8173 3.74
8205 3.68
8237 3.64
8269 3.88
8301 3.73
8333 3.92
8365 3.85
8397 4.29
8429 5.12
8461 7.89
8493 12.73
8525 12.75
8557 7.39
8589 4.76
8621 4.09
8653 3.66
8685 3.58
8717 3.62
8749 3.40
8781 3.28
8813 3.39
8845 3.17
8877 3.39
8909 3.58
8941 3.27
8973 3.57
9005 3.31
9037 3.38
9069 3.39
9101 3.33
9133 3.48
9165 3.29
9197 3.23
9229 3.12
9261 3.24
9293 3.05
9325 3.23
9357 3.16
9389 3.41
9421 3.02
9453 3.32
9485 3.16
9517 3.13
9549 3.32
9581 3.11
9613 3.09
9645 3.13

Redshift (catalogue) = 0.30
